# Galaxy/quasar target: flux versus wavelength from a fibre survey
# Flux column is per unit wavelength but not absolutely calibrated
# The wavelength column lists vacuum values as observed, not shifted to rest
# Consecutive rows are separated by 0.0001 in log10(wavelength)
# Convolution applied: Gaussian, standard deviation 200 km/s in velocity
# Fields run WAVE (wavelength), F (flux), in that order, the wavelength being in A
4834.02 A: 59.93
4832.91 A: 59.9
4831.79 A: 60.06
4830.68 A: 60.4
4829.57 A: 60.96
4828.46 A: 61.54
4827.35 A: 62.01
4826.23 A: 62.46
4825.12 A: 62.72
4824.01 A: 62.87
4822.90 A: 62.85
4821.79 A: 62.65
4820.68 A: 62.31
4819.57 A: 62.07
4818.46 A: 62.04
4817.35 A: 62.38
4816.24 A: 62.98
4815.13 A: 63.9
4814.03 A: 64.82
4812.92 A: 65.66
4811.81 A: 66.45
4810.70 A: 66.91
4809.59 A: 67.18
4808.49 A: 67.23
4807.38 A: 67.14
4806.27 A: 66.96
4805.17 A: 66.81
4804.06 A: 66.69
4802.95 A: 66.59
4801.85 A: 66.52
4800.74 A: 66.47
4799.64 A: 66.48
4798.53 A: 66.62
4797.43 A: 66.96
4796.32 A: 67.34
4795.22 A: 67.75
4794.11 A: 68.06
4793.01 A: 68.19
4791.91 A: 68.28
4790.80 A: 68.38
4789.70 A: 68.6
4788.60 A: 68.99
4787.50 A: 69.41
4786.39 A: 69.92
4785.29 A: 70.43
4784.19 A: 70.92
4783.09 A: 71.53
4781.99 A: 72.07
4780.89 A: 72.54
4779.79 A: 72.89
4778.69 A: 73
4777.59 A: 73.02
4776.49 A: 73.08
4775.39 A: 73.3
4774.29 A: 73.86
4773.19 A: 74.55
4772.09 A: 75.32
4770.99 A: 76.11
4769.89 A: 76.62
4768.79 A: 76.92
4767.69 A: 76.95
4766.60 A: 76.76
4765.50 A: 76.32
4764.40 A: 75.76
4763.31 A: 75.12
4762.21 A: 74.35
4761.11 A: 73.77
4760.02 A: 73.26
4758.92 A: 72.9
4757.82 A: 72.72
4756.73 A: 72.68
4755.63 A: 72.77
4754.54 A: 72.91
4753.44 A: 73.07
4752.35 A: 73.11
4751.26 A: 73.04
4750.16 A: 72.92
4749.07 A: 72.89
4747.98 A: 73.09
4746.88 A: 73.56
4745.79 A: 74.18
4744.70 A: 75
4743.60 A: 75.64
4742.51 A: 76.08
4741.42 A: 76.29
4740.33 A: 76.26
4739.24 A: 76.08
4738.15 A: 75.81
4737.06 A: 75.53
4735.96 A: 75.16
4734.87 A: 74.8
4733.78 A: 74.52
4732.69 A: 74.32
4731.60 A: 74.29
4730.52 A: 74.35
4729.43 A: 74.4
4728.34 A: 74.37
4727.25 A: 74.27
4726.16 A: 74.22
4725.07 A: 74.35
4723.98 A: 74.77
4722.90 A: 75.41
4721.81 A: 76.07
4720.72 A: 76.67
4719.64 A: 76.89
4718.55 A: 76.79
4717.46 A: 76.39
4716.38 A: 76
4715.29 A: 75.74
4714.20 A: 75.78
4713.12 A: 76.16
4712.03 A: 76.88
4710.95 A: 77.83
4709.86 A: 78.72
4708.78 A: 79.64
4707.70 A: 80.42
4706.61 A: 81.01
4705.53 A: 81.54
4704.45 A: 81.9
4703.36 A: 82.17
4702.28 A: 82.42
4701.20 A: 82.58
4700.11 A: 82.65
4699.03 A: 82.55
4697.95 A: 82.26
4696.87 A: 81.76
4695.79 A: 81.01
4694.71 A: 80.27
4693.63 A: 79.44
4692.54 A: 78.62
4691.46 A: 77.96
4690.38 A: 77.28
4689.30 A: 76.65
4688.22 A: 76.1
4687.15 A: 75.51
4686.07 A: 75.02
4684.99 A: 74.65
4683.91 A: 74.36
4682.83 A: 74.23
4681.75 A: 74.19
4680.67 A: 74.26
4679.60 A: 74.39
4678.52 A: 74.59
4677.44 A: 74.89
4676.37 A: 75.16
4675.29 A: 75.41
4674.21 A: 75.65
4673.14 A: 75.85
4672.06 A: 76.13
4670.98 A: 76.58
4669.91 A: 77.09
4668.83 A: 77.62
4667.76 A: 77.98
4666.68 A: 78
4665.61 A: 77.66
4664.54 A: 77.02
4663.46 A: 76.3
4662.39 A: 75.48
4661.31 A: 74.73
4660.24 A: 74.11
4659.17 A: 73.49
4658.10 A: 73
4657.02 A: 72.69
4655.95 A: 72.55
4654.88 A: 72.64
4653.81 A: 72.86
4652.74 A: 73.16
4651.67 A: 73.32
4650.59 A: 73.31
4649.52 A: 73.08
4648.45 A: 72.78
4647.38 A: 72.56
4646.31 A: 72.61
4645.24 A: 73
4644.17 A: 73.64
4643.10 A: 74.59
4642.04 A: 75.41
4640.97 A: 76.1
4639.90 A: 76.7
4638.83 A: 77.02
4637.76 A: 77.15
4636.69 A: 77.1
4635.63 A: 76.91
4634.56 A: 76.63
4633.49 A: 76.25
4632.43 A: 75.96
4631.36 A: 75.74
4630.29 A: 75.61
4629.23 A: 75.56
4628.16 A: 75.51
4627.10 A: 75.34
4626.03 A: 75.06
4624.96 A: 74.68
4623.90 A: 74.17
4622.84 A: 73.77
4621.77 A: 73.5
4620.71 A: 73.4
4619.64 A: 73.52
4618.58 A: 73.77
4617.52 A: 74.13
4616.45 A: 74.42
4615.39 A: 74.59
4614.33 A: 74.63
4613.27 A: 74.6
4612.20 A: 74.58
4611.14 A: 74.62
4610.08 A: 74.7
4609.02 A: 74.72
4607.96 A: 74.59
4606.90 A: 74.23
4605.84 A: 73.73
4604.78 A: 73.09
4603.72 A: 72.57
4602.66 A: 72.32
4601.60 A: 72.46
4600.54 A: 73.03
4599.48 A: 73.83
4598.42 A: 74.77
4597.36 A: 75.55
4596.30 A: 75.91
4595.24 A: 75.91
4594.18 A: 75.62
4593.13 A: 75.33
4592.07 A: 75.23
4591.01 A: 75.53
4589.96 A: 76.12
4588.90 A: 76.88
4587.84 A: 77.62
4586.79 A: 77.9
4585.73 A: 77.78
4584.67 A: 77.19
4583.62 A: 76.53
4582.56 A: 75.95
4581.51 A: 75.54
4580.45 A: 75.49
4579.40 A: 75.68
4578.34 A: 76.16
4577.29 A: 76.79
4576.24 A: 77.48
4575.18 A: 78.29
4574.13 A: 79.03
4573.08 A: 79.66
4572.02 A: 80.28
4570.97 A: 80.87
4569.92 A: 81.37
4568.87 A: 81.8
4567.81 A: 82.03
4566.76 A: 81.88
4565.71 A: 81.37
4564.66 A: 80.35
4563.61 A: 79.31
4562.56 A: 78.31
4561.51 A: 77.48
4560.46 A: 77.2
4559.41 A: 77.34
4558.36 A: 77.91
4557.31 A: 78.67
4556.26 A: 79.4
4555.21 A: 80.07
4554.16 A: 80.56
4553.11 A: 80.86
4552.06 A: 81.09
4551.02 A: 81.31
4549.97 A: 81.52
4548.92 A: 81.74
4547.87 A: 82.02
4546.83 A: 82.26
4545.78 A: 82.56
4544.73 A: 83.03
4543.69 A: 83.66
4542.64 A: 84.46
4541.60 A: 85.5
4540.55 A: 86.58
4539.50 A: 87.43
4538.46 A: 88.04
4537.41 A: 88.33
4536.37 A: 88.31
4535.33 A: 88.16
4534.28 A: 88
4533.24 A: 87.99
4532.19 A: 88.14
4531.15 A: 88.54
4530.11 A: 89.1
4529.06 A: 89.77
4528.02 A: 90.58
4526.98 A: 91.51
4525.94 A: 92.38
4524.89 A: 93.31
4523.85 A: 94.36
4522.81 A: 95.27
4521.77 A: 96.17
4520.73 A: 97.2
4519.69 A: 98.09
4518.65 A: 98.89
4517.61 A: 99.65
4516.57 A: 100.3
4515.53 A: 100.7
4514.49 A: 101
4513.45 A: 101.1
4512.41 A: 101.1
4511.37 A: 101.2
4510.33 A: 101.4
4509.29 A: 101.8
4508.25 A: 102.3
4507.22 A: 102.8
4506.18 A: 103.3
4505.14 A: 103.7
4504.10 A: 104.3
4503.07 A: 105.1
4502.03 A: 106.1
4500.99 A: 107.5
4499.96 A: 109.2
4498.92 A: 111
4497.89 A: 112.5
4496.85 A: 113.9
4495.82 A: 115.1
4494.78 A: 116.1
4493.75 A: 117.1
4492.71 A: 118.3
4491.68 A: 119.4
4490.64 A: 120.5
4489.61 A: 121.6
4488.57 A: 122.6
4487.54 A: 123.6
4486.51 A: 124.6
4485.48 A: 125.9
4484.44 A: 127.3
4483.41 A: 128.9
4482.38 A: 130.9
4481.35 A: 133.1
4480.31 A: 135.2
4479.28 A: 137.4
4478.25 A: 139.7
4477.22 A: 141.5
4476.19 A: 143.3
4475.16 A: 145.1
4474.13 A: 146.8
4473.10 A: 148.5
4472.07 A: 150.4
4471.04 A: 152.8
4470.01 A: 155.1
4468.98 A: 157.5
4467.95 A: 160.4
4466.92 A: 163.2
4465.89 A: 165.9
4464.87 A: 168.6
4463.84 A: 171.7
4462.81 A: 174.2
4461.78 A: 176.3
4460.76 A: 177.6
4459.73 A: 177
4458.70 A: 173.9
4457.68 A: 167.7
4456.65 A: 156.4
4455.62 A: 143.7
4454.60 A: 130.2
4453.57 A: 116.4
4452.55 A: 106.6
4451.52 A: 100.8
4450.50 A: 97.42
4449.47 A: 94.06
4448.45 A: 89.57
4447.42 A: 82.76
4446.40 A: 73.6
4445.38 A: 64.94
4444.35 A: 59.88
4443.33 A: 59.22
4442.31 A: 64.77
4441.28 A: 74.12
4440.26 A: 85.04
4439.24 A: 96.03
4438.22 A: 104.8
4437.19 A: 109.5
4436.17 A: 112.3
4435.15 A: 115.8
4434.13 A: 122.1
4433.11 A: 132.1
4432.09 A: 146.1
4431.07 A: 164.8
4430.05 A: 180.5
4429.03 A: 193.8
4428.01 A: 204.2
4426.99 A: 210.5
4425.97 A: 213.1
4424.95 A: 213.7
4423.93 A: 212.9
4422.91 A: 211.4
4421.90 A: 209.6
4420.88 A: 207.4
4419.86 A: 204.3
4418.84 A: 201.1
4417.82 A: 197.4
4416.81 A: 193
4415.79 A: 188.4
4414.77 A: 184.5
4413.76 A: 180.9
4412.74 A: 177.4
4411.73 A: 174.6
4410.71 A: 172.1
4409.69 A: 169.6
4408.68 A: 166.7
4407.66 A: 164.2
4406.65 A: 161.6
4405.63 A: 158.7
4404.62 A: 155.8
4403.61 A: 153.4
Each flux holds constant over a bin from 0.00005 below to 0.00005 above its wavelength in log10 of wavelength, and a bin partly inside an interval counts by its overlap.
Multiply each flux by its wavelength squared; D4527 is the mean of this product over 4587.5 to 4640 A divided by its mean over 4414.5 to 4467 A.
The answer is 0.55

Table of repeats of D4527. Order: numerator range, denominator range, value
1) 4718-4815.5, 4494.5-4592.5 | 0.90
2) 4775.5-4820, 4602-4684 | 0.97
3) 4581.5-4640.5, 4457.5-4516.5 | 0.61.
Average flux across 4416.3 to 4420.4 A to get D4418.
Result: 199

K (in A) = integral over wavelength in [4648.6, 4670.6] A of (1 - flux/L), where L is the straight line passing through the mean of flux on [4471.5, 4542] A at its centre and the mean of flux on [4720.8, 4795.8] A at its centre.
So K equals 3.2 A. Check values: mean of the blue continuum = 109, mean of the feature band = 74.8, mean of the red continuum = 73.5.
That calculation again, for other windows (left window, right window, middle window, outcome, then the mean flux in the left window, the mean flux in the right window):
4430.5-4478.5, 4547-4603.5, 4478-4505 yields -1.5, 129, 77.9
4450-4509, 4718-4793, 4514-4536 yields 5.3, 133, 73.8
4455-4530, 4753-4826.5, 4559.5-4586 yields 7.5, 125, 69.5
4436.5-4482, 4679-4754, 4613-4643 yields 6.1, 129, 76.6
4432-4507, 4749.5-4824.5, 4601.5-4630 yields 7.2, 124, 69.8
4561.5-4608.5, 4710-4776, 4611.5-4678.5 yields 1.0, 76.8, 74.9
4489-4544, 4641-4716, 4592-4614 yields 3.3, 99.6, 76.5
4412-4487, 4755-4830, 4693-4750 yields 5.3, 146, 69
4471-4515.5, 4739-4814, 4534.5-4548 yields 3.1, 120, 71.5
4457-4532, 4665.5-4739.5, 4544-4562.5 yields 5.0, 123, 77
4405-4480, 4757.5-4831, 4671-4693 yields 4.4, 150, 68.8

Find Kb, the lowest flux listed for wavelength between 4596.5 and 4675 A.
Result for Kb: 72.32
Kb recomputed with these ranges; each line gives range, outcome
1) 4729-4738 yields 74.29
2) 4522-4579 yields 76.16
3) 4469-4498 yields 112.5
